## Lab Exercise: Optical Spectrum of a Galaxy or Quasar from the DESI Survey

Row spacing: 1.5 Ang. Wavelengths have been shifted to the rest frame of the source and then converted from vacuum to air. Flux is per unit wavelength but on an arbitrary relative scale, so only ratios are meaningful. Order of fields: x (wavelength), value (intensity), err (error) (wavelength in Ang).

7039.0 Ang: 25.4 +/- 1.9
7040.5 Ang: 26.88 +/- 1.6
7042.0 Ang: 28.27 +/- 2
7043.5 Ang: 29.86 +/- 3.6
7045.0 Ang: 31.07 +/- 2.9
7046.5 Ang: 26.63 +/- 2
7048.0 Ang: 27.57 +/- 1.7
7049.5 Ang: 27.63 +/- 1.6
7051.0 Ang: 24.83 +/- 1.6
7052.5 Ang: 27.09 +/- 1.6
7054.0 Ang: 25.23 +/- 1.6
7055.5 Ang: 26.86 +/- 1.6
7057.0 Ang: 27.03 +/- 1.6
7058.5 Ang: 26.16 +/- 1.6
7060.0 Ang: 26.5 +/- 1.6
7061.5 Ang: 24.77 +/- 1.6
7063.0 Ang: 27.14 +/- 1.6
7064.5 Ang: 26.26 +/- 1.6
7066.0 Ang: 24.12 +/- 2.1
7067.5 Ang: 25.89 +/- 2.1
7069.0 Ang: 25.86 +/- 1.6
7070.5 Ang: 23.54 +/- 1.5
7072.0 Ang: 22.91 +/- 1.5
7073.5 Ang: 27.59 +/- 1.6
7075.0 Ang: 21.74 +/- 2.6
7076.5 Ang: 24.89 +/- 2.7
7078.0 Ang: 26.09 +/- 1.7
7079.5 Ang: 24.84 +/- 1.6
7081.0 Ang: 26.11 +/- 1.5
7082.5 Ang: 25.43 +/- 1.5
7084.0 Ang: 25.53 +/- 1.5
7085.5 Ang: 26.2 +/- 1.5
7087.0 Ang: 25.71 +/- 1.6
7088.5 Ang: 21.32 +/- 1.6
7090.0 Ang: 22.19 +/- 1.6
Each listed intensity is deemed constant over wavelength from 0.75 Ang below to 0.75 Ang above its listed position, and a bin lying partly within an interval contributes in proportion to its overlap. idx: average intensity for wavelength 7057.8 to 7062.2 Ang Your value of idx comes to 25.8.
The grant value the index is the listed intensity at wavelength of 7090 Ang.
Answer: 22.19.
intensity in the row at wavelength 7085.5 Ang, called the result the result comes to 26.2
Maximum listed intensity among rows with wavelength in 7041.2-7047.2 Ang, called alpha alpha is 31.07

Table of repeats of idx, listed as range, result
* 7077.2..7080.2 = 25.5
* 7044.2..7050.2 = 28.2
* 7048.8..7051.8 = 26.2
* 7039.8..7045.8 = 29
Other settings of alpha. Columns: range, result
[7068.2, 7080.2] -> 27.59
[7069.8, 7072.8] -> 23.54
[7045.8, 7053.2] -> 27.63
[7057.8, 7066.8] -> 27.14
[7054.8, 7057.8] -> 27.03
